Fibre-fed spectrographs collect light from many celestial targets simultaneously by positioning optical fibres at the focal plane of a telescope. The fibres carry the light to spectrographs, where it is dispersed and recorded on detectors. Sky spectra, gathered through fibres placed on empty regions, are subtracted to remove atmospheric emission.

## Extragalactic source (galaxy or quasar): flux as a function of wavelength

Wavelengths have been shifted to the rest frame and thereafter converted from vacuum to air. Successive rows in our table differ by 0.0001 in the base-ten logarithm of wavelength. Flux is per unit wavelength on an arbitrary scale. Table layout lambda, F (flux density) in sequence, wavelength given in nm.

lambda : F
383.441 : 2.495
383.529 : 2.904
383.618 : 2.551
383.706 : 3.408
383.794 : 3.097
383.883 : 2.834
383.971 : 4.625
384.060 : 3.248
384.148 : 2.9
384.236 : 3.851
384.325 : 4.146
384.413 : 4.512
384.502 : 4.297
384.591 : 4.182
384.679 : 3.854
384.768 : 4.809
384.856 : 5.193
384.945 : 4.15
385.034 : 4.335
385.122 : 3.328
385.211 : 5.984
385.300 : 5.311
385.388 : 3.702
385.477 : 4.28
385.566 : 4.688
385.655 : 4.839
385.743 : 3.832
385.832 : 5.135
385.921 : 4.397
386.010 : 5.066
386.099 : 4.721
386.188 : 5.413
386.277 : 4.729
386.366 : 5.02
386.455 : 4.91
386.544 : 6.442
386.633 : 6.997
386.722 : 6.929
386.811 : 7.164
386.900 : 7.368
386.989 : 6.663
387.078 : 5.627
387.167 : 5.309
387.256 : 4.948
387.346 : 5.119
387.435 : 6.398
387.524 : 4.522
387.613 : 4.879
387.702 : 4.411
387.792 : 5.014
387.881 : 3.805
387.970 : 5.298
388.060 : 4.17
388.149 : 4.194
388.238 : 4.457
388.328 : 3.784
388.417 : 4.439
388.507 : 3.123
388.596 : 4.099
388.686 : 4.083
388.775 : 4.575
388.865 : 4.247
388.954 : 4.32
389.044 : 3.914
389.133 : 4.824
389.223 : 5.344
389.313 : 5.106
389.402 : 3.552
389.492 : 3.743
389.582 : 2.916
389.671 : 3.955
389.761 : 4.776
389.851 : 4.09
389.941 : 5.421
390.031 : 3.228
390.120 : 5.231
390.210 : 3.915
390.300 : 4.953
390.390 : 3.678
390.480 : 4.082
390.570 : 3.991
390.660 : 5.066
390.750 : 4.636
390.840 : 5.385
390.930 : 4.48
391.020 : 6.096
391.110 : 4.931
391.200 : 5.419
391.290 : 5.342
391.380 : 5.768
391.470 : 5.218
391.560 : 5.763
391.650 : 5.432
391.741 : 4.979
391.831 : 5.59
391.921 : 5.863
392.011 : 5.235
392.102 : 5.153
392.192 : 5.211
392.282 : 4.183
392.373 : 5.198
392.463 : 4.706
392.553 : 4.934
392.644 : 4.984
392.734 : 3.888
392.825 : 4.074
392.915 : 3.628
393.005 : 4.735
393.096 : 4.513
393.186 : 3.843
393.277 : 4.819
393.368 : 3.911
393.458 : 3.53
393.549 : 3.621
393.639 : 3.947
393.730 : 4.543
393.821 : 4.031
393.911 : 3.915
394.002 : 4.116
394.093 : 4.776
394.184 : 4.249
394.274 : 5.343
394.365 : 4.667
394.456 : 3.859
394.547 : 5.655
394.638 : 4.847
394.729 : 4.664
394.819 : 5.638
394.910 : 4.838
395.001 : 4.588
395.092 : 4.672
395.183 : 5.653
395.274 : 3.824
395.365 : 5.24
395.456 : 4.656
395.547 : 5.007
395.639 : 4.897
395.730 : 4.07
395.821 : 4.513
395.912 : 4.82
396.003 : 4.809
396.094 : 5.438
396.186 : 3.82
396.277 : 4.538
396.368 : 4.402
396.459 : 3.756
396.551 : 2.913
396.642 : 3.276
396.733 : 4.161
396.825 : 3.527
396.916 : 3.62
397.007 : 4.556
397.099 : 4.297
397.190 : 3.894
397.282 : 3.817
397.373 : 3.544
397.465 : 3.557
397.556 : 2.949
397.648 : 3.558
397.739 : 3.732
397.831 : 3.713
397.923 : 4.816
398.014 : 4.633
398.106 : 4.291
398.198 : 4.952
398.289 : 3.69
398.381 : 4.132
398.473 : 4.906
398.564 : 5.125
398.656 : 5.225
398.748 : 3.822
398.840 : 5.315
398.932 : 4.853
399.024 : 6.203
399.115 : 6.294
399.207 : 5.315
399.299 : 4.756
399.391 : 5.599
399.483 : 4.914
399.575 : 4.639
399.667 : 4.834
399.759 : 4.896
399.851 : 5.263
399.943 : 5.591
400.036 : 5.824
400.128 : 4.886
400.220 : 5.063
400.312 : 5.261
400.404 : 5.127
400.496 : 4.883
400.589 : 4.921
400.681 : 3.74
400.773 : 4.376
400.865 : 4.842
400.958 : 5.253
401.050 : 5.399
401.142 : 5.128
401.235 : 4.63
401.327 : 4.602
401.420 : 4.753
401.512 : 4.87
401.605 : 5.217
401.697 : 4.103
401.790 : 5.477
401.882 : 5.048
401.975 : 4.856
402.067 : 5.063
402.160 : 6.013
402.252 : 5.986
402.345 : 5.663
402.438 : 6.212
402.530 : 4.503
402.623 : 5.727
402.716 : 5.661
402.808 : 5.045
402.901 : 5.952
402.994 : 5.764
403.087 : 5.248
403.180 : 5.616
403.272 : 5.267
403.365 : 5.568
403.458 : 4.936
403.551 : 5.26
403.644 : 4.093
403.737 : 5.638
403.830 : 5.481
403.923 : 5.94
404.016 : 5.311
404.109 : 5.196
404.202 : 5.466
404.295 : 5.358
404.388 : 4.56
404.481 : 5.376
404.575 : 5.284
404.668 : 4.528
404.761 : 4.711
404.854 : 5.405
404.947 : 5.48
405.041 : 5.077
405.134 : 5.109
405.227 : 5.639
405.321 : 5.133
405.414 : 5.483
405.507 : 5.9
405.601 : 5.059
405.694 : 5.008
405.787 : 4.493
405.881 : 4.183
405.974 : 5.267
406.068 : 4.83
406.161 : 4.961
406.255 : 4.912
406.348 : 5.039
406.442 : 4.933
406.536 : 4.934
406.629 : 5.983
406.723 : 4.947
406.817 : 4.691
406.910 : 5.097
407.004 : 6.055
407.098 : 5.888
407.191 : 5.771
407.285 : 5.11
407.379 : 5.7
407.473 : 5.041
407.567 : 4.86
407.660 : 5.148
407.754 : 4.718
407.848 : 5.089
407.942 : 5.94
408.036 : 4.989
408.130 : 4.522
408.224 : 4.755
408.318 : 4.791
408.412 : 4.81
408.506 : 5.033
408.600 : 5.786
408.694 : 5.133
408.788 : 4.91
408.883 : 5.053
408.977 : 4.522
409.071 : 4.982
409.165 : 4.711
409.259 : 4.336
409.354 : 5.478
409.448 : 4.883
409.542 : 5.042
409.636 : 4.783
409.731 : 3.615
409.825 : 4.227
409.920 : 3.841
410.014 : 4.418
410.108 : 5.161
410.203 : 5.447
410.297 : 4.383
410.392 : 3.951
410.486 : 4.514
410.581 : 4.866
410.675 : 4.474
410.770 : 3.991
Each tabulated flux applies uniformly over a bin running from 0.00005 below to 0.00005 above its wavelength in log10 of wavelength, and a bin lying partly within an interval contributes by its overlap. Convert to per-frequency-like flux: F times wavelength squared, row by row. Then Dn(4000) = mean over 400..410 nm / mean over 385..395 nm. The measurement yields 1.16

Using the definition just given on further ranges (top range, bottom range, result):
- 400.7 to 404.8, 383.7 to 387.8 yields 1.17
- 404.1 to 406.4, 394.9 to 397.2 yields 1.22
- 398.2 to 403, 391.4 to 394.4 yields 1.14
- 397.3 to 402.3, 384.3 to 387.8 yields 1.02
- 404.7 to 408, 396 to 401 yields 1.19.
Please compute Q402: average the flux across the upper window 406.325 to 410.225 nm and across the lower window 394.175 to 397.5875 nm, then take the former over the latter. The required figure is 1.1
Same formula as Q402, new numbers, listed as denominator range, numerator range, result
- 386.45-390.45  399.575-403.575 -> 1.08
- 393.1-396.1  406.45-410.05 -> 1.09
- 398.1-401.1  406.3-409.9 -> 1.01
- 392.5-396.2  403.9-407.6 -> 1.14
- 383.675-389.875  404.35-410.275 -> 1.09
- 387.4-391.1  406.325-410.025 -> 1.12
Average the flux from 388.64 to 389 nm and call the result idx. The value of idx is 4.3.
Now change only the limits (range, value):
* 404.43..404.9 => 5.05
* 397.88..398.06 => 4.74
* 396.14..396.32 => 4.17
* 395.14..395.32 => 4.73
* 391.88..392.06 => 5.52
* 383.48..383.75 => 2.95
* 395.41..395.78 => 4.65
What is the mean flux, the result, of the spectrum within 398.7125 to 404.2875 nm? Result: 5.19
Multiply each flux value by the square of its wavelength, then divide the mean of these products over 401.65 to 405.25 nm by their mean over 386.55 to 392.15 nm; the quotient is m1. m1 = 1.16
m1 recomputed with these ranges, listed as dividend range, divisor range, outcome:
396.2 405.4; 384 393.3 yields 1.09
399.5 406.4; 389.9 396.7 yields 1.16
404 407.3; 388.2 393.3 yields 1.21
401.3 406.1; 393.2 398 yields 1.27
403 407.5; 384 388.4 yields 1.18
